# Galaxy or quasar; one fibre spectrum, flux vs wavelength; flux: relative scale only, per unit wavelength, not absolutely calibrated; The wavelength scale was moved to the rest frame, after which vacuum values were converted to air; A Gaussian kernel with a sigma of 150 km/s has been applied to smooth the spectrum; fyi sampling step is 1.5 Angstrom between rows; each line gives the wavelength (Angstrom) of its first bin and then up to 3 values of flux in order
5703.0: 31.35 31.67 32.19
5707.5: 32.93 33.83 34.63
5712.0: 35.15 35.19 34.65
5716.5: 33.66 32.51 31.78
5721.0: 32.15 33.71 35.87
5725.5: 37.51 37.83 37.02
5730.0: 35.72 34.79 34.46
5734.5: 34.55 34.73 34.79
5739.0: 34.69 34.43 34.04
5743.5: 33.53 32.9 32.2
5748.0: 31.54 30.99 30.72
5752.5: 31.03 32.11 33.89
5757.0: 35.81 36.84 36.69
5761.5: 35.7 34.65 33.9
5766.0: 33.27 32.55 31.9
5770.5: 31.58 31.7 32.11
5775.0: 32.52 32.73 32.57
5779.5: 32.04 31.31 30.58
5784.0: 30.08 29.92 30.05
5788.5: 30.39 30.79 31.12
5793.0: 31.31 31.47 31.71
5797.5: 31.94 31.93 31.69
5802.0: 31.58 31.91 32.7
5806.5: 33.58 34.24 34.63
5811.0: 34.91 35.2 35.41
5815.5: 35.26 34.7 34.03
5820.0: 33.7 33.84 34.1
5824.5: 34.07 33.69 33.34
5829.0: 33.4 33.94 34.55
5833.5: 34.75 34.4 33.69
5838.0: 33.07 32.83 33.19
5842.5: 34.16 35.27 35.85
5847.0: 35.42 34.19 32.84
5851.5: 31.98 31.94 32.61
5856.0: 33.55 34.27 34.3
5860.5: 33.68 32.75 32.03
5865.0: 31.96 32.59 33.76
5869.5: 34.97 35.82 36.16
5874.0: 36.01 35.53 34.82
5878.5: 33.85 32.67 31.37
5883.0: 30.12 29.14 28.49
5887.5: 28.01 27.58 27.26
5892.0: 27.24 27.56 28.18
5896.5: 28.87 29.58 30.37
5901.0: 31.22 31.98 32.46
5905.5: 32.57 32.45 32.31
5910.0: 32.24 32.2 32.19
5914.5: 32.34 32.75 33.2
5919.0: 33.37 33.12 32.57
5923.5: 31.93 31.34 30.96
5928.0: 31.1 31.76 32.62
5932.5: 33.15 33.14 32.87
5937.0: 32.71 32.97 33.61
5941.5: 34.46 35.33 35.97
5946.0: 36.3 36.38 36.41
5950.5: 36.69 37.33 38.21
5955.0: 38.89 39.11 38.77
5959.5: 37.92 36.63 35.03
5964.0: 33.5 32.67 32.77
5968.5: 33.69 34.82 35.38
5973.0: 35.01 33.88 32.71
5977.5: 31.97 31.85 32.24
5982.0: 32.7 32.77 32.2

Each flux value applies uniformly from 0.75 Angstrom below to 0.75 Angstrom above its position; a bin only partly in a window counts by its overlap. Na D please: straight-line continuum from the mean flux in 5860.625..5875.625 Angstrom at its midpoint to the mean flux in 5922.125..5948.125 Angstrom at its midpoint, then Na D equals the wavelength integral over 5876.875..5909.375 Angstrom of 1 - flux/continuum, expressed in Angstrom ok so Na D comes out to 3.36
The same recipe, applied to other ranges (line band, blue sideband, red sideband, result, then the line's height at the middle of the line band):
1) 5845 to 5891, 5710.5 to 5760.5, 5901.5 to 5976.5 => 1.8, 34.1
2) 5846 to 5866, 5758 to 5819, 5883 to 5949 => -0.6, 32.2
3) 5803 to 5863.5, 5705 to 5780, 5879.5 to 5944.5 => -2.5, 32.5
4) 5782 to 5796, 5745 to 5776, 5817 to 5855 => 1.1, 33.4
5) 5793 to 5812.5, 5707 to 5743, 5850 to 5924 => 0.4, 33.4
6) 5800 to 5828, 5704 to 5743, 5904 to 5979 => 0.3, 34.3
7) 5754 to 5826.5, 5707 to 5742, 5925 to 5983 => 3.4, 34.6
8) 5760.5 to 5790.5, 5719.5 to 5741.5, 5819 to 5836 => 2.2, 34.5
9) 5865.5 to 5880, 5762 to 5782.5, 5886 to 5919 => -1.7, 31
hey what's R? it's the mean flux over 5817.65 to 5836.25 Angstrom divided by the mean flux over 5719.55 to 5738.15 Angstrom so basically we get 1.0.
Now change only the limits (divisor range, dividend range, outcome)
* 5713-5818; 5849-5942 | 0.97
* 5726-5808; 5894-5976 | 1.02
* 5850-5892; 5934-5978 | 1.09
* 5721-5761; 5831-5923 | 0.95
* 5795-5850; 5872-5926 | 0.93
